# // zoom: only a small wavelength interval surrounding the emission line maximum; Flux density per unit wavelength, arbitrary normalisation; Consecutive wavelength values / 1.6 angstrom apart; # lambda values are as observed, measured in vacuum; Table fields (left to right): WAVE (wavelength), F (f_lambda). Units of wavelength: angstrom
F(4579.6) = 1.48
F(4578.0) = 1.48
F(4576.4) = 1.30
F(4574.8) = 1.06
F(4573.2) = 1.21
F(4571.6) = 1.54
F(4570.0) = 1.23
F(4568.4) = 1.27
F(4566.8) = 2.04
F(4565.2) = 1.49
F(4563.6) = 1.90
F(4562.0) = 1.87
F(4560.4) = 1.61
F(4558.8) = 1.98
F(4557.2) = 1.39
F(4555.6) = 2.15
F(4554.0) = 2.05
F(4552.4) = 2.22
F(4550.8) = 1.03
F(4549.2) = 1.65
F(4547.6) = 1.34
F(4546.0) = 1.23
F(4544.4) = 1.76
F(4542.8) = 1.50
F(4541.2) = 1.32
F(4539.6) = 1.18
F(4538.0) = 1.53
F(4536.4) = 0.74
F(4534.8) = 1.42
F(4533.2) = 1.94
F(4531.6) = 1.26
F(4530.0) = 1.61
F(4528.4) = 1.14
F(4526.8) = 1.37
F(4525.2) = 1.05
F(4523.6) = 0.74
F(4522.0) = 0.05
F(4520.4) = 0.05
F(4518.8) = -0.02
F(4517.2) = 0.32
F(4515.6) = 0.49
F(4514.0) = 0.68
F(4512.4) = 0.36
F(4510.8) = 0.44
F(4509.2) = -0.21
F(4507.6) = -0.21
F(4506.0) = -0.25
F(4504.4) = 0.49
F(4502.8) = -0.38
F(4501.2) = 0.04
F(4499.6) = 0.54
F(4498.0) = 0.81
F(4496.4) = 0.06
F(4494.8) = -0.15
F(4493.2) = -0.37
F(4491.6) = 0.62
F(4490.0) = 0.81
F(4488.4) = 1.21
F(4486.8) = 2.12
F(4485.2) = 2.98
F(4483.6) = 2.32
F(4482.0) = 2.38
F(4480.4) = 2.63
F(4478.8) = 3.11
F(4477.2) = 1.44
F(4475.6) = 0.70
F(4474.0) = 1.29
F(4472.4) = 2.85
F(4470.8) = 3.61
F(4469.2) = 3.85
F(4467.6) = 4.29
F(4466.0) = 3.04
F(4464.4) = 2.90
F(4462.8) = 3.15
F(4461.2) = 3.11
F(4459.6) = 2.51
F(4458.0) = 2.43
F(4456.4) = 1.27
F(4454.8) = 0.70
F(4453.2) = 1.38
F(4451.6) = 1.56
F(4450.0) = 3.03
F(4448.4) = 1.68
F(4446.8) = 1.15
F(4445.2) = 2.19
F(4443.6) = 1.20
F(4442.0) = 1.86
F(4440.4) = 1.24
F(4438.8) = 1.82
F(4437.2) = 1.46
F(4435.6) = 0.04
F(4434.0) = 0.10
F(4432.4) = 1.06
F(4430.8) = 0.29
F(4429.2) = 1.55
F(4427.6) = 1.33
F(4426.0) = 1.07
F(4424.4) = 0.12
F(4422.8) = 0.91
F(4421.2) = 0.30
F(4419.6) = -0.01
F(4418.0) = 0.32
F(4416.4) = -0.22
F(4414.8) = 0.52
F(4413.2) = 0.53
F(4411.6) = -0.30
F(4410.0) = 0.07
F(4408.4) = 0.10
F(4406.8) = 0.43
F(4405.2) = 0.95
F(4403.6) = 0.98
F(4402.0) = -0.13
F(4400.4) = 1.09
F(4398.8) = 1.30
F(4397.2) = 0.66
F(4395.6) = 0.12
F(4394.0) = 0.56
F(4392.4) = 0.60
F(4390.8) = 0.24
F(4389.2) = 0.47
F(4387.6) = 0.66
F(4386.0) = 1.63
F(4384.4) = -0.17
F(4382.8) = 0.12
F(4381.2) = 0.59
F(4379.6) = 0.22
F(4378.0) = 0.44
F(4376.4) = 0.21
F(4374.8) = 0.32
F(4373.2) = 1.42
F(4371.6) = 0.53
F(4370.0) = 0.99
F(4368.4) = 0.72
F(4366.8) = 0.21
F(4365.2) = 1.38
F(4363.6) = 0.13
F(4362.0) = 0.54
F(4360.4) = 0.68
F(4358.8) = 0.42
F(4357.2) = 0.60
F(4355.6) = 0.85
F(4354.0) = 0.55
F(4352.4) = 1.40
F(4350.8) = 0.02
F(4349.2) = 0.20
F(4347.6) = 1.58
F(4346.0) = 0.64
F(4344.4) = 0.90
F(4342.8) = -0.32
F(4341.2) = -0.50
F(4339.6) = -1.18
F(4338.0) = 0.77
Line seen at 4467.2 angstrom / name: Ly-alpha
